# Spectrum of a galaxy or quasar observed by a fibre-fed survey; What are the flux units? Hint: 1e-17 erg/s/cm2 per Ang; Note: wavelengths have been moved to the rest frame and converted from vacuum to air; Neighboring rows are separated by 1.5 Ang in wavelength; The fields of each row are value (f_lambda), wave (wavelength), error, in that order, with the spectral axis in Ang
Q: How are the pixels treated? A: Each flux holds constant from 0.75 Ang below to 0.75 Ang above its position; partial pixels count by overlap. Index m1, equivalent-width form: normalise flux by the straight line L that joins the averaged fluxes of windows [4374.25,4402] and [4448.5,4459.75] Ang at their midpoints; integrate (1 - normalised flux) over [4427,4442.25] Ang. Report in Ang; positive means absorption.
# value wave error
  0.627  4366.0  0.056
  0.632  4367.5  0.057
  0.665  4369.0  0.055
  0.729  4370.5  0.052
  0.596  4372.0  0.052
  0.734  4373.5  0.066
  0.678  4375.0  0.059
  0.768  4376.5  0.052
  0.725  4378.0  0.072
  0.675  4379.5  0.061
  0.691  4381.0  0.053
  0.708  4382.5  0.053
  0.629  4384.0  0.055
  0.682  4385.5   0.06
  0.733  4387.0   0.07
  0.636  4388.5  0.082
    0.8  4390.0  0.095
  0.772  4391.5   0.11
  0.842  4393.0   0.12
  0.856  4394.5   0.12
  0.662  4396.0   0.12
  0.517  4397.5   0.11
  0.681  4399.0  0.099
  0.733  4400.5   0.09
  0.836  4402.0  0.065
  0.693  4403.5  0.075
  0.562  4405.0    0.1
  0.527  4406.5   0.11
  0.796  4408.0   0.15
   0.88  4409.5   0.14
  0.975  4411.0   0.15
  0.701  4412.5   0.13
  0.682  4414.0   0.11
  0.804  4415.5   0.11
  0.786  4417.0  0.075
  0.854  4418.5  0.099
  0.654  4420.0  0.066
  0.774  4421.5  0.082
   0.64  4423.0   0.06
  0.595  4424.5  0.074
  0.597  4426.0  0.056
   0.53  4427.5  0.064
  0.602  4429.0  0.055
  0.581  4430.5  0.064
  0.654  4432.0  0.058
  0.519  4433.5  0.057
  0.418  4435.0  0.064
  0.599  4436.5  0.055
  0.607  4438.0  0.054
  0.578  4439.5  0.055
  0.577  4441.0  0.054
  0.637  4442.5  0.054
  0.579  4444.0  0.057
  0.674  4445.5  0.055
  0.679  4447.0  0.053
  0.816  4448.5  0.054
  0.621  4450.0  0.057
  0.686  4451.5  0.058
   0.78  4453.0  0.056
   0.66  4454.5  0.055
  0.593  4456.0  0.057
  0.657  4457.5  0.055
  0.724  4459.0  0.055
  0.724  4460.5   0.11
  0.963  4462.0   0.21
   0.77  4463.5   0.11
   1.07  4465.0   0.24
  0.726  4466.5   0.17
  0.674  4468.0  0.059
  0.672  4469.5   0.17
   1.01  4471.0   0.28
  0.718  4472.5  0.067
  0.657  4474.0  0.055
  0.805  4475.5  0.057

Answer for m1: 2.7 Ang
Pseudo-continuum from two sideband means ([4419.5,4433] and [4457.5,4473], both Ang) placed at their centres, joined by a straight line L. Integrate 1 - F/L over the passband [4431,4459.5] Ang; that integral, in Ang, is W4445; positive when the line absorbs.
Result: 3.07 Ang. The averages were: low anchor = 0.623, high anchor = 0.799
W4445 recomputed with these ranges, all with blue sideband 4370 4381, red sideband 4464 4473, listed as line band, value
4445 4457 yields 1.6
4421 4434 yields 2.6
